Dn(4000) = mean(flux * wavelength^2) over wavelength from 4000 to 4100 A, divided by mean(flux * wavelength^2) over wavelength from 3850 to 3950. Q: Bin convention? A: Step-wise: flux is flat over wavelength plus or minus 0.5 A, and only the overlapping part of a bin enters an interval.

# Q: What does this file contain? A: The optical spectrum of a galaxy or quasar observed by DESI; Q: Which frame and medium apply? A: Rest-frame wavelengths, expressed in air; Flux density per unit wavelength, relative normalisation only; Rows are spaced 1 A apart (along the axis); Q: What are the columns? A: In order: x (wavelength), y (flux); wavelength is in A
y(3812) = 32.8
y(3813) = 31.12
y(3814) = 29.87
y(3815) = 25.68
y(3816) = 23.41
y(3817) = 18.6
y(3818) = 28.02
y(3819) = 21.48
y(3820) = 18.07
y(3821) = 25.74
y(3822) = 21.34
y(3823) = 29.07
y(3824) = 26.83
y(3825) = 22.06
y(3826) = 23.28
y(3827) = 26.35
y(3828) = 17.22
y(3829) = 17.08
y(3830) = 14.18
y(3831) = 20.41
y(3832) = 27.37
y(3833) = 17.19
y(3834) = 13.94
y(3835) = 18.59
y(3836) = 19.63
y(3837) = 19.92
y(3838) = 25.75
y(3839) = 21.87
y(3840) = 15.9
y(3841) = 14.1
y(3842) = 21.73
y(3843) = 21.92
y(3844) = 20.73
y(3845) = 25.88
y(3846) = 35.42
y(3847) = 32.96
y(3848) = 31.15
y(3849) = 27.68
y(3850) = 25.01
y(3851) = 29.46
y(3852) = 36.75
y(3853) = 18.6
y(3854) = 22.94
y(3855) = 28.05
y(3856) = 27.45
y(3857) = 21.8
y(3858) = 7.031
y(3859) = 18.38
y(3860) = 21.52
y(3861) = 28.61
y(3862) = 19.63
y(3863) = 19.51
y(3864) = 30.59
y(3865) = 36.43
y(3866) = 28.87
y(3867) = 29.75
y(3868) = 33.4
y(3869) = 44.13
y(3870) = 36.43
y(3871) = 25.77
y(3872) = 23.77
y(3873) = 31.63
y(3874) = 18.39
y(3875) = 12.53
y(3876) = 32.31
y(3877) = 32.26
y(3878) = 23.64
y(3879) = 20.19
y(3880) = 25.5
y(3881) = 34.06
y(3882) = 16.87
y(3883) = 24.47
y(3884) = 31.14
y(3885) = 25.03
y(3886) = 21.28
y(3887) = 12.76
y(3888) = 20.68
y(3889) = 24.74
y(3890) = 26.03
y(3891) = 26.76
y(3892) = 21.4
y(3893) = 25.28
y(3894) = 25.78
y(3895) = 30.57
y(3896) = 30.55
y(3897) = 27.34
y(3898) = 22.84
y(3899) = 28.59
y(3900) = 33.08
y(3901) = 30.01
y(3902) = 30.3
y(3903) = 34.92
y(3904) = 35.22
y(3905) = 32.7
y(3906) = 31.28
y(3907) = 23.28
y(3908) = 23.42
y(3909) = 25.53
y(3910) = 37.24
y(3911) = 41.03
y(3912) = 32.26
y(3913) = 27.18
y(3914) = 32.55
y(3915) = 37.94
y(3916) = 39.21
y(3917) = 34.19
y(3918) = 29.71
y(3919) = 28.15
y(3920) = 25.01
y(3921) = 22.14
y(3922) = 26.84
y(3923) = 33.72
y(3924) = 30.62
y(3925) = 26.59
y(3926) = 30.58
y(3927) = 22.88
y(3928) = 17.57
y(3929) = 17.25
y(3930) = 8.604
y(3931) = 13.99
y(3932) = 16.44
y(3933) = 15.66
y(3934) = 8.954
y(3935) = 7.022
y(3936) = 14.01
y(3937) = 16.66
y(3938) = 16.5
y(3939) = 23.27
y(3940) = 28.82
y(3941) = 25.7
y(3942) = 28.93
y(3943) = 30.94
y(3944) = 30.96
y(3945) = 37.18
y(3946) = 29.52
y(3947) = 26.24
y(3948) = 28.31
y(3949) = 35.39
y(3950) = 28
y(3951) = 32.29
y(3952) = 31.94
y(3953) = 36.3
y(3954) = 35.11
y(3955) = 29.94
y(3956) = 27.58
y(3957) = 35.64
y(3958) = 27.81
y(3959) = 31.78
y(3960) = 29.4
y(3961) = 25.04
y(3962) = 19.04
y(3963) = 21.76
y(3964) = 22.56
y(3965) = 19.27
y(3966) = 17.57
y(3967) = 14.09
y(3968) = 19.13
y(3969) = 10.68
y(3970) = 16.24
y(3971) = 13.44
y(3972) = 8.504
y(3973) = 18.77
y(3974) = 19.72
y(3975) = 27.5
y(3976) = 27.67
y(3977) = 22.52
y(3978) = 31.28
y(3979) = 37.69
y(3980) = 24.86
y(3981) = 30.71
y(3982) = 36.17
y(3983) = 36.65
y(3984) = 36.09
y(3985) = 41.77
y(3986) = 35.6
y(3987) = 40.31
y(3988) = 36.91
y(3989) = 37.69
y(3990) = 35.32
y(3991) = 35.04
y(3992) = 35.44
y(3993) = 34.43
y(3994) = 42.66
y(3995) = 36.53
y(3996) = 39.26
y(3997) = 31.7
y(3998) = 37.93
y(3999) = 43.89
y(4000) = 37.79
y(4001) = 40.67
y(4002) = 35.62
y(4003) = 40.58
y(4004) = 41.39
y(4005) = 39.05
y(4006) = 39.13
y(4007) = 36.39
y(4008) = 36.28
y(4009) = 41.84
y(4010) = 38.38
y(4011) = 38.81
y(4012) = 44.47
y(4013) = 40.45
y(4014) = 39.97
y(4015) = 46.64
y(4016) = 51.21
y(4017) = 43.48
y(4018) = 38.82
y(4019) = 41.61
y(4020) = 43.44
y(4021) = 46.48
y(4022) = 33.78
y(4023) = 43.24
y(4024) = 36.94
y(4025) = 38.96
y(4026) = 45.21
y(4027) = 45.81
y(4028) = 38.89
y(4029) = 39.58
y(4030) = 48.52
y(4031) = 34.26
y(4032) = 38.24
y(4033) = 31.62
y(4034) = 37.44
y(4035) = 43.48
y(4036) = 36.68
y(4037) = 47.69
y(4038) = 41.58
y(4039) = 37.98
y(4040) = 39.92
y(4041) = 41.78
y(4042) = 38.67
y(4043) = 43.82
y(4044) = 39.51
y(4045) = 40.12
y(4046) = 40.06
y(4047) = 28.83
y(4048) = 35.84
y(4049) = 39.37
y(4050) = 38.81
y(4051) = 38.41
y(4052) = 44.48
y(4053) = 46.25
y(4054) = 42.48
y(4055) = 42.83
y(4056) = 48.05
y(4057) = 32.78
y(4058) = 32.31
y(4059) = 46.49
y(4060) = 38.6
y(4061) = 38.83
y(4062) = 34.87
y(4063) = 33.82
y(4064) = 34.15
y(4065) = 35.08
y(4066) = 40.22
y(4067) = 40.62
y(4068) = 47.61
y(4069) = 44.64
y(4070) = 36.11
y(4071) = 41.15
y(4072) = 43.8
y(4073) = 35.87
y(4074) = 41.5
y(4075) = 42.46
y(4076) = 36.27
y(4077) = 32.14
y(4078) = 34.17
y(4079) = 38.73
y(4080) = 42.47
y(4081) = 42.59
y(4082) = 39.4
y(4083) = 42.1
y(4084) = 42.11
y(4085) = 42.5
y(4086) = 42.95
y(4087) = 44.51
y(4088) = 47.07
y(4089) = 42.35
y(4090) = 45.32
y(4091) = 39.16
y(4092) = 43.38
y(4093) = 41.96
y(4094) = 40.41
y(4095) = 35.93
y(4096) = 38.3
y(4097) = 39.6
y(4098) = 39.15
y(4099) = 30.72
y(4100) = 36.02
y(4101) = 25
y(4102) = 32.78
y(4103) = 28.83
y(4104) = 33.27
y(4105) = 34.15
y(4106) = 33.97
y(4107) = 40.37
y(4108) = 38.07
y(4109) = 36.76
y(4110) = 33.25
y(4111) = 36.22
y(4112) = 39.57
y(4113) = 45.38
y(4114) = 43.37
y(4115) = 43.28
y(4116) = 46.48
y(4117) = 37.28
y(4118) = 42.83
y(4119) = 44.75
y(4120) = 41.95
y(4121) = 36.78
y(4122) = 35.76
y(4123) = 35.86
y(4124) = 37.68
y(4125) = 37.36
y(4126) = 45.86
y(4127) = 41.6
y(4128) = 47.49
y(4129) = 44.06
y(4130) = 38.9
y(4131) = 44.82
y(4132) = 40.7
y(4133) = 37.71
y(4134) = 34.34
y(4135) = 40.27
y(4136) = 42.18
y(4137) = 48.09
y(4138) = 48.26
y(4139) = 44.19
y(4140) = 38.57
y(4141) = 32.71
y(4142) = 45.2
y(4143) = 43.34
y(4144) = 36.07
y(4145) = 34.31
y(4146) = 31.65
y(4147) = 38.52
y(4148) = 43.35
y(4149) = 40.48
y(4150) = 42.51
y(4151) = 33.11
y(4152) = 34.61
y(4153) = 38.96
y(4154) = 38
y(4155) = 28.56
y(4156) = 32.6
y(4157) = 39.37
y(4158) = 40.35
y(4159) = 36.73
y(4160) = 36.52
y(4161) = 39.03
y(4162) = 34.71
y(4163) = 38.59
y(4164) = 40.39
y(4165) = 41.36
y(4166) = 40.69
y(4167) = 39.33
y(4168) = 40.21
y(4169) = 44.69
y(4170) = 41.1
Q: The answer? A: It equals 1.7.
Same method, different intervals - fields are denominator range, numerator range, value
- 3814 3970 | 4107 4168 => 1.76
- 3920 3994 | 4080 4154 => 1.63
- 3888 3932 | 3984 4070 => 1.51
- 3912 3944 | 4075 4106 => 1.73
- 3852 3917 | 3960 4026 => 1.30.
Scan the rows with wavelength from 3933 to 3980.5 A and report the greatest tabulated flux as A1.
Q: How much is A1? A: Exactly 37.69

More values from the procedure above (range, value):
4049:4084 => 48.05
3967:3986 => 41.77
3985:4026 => 51.21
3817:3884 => 44.13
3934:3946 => 37.18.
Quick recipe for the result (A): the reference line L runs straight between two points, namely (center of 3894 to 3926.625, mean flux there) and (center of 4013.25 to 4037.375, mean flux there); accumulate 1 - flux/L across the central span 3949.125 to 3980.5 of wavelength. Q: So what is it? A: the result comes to 9.44 A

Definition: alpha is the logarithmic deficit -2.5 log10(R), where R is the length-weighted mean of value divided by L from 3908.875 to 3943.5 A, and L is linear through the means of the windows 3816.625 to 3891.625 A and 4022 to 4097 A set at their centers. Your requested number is 0.185 mag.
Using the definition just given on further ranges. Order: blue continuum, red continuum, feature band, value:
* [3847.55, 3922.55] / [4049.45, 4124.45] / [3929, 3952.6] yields 0.31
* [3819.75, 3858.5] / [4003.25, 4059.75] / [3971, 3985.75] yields 0.26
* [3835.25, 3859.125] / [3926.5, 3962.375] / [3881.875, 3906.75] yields -0.11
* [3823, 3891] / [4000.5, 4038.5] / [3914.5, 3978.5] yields 0.33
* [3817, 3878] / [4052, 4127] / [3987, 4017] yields -0.16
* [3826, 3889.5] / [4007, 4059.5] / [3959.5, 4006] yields 0.19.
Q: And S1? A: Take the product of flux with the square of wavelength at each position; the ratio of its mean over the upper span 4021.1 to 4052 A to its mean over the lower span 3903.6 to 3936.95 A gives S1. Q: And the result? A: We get 1.6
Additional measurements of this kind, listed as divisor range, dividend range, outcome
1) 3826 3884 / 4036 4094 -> 1.83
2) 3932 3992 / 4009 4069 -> 1.58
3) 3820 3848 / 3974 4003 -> 1.72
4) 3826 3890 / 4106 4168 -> 1.87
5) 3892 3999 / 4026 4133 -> 1.52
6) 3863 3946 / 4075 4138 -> 1.65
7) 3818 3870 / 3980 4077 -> 1.79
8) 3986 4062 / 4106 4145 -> 1.07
